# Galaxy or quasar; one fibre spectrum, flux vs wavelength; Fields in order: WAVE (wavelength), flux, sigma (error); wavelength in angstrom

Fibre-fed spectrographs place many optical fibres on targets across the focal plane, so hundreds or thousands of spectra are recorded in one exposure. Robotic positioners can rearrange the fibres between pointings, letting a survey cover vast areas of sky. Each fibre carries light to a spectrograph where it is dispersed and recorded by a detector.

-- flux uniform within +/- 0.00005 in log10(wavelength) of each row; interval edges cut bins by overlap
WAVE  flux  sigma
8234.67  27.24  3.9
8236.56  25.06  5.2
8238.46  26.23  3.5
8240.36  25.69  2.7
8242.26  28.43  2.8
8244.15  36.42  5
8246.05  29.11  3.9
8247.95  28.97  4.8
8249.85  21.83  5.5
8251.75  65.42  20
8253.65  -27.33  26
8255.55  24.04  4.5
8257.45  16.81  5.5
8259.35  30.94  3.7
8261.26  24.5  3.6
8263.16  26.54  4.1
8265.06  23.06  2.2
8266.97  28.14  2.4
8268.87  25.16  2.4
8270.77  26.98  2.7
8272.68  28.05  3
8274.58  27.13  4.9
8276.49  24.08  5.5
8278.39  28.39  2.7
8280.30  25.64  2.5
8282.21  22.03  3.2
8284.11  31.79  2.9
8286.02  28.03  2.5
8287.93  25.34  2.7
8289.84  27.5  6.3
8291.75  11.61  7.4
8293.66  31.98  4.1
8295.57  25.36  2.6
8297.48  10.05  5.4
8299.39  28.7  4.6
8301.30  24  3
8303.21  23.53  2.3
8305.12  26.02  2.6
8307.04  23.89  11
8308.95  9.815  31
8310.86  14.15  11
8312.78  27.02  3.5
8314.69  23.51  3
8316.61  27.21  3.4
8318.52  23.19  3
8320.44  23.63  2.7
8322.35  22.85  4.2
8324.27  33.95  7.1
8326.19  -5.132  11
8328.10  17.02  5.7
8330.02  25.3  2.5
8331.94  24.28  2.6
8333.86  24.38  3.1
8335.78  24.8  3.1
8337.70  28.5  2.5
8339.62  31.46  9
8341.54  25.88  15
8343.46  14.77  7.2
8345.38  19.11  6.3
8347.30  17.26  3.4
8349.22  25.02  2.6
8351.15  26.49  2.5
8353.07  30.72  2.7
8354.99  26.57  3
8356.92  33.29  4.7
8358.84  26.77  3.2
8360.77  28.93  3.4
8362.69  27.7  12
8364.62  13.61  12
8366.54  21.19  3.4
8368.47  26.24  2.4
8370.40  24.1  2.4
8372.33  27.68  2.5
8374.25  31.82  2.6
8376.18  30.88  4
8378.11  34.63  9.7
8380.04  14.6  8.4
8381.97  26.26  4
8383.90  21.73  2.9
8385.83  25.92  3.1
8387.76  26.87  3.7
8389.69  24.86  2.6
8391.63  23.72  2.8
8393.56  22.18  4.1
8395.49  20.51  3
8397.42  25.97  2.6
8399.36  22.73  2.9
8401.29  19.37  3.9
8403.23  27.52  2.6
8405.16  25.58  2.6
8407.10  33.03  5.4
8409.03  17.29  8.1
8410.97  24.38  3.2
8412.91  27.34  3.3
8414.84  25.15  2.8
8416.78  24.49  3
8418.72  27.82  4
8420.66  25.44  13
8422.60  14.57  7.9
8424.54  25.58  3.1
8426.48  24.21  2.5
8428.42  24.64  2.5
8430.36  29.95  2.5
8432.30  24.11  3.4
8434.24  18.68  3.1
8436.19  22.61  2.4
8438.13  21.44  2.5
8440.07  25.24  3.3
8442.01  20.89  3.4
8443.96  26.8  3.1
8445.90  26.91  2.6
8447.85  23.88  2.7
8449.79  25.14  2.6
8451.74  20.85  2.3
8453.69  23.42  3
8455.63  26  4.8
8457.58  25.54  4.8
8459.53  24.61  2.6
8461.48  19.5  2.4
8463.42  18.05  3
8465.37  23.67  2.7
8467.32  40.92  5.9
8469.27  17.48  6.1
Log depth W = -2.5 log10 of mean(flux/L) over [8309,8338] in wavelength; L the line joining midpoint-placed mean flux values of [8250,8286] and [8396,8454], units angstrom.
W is 0.139 mag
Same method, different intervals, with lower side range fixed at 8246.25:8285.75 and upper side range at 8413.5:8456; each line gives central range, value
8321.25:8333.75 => 0.23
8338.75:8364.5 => -0.03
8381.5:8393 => -0.02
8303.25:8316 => 0.18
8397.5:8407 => -0.03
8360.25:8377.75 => -0.07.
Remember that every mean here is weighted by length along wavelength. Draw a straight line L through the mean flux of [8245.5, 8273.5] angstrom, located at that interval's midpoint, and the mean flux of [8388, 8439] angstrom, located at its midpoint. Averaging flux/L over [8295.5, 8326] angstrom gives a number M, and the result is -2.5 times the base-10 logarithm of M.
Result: 0.109 mag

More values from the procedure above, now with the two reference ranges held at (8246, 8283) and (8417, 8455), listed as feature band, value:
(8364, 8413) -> -0.02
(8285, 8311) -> 0.10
